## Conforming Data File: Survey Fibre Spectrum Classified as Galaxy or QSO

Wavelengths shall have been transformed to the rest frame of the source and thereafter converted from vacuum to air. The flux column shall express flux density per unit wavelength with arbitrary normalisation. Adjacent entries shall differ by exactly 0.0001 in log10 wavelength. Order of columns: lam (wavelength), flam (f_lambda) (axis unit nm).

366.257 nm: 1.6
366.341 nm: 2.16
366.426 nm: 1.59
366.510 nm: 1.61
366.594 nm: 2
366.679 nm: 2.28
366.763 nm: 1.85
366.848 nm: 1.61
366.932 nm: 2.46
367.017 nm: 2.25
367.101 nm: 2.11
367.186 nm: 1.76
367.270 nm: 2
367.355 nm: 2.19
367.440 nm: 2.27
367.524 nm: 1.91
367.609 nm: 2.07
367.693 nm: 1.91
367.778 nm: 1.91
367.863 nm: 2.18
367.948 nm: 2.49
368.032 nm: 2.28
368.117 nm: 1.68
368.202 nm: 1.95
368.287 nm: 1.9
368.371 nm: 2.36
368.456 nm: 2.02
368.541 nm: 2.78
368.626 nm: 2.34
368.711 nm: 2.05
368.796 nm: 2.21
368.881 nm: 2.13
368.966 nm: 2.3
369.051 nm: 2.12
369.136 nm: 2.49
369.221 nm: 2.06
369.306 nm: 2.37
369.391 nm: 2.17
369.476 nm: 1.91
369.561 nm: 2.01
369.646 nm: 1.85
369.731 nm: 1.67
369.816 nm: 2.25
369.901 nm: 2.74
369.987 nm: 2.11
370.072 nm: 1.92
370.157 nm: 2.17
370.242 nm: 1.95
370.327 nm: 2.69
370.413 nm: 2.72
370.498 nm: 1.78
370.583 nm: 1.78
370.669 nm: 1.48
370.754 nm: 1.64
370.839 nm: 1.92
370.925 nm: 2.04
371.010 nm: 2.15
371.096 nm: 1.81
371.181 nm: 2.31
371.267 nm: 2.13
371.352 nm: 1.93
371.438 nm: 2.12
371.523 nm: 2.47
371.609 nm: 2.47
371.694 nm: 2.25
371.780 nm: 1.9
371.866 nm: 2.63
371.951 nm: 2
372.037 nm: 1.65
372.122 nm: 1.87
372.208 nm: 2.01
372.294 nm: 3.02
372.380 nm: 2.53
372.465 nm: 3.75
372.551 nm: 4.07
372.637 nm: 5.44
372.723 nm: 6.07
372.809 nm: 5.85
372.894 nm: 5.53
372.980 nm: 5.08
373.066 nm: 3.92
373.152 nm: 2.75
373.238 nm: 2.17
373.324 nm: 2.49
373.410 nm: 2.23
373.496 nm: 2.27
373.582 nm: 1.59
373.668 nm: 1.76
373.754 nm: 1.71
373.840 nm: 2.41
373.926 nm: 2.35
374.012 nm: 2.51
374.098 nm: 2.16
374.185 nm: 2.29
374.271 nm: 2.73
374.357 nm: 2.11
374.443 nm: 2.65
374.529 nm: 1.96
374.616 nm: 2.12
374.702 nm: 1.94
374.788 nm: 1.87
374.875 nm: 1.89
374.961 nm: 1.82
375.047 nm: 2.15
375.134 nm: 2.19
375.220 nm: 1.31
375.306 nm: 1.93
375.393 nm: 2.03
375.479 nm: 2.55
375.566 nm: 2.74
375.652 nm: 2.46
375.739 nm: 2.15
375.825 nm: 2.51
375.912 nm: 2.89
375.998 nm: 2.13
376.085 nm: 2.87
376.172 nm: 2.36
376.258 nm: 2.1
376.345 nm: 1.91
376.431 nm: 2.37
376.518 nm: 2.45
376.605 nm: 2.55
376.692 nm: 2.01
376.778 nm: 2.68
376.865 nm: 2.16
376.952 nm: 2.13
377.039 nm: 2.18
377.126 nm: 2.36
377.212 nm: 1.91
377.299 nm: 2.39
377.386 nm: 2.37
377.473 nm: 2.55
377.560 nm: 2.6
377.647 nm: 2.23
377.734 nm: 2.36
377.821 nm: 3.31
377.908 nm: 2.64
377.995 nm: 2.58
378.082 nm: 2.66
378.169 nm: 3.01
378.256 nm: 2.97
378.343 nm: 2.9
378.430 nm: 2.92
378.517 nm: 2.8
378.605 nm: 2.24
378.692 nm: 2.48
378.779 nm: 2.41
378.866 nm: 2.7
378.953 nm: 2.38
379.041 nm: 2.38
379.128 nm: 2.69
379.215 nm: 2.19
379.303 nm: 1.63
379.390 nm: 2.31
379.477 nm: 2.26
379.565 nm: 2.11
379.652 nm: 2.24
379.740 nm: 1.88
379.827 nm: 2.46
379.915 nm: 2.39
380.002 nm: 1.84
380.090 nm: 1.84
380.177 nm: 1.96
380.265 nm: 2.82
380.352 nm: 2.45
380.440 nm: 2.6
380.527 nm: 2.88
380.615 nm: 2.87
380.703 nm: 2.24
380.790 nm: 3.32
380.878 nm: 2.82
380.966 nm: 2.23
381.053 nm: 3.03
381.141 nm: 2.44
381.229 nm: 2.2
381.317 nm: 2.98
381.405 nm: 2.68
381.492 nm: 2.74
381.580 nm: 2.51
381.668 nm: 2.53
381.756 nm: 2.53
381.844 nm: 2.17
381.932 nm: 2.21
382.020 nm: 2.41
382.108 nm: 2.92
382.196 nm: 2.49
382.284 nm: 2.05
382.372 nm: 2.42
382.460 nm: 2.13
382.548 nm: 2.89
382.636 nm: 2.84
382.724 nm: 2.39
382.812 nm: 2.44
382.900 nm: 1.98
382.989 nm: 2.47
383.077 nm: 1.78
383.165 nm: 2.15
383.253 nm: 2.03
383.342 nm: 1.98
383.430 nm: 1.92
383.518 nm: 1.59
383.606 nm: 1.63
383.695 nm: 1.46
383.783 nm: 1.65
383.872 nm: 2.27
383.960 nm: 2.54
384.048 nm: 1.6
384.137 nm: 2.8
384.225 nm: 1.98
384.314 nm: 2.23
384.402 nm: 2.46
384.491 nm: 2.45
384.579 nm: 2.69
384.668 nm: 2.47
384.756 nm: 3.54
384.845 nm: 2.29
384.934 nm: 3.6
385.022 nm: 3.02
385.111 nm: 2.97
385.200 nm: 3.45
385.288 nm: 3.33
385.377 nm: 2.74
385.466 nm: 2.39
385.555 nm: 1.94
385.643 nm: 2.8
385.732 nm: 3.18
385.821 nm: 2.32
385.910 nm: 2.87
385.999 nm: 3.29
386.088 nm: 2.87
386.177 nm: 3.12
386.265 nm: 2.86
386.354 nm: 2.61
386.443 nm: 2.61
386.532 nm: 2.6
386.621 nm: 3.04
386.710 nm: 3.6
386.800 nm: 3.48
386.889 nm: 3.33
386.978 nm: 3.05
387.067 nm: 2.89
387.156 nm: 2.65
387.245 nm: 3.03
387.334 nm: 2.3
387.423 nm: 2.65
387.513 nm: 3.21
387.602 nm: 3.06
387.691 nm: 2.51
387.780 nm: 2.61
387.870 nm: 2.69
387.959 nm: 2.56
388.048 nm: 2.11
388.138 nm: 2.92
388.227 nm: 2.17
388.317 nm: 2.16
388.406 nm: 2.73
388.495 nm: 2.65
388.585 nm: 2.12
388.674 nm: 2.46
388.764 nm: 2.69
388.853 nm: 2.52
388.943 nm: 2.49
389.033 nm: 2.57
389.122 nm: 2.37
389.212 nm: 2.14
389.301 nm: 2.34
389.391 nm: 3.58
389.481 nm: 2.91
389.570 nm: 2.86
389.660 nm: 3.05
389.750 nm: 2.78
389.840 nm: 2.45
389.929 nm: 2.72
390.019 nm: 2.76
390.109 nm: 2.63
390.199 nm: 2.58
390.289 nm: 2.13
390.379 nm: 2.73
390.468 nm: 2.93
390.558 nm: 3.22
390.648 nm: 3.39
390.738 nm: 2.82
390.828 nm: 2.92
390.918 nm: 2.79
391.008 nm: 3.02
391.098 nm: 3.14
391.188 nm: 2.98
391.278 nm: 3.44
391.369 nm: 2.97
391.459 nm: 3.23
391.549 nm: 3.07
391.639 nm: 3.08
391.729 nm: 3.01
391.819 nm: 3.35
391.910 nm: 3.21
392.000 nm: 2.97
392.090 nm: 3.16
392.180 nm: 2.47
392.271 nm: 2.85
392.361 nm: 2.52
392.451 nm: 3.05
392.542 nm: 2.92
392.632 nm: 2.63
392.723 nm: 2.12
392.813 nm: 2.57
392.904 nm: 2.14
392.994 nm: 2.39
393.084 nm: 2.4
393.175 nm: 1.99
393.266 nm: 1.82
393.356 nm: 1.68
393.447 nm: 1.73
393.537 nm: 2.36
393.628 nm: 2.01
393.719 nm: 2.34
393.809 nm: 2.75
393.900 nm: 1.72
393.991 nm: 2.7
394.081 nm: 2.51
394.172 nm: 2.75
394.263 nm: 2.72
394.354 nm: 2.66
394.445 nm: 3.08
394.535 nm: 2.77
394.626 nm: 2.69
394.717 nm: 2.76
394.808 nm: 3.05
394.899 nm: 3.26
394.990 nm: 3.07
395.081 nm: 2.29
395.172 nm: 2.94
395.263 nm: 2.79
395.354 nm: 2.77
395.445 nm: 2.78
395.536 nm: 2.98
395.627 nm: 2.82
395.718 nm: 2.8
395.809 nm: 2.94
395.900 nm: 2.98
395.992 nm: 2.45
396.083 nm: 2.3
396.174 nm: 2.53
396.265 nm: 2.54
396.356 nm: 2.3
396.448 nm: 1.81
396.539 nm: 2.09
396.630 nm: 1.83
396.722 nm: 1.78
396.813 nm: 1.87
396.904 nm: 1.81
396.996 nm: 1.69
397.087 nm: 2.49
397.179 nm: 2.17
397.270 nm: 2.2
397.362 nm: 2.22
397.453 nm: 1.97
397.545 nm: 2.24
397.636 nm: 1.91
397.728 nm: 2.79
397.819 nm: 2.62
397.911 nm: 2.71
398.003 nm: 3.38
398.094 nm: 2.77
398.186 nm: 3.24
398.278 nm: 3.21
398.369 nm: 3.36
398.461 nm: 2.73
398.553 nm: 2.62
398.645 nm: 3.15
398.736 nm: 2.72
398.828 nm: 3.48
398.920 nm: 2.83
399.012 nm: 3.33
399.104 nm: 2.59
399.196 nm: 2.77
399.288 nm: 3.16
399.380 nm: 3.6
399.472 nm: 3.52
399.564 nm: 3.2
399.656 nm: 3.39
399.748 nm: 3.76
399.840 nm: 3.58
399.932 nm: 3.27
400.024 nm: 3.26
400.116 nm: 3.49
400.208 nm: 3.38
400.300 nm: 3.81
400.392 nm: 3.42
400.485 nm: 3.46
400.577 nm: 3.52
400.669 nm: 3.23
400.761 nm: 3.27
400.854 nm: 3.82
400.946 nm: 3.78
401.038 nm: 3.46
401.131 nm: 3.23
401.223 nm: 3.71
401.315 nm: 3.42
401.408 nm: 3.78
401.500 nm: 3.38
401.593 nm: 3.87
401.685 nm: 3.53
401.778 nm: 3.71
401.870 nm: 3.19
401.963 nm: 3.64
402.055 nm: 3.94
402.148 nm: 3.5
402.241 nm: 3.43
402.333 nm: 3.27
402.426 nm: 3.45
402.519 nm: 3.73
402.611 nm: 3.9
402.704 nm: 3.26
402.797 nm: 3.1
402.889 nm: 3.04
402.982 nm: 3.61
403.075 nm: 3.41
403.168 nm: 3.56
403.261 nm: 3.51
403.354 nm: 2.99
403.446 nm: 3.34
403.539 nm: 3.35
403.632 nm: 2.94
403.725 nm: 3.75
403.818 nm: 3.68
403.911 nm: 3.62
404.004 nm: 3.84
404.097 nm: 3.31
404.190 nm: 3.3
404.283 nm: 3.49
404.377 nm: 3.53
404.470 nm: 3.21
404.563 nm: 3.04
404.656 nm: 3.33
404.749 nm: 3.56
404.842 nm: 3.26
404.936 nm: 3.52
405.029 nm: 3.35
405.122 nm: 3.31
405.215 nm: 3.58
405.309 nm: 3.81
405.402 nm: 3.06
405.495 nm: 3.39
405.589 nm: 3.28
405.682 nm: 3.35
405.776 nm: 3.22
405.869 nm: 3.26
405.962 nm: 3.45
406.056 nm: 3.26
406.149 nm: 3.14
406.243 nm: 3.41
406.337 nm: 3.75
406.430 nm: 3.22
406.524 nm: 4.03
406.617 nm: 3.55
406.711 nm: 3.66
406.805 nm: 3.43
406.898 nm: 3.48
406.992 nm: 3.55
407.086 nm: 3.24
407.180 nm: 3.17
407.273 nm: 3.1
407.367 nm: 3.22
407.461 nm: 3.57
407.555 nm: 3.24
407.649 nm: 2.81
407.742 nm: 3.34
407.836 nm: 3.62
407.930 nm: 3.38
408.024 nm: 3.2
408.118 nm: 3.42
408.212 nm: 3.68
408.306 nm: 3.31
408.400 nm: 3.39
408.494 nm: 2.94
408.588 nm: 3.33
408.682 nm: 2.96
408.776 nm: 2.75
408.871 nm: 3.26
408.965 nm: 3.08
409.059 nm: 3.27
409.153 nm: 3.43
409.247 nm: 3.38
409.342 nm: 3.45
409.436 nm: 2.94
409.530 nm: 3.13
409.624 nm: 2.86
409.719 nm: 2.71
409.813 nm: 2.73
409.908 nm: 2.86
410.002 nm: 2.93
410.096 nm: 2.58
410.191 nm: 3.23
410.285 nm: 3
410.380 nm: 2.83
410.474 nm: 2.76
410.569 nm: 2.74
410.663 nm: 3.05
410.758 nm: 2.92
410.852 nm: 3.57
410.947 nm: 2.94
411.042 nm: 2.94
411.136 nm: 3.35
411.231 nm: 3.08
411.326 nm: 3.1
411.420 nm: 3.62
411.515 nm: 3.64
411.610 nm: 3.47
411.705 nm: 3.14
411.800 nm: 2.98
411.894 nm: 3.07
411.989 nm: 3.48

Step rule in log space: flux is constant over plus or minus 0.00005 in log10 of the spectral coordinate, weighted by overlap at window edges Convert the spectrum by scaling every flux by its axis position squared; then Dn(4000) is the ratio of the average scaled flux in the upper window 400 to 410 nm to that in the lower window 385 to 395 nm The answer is 1.33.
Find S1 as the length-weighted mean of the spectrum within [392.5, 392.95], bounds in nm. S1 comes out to 2.47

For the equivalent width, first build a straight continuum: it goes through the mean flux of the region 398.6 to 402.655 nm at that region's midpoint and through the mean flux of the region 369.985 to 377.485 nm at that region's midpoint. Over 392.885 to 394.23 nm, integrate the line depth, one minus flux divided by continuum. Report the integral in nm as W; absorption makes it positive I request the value 0.40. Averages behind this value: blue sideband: 2.45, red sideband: 3.43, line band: 2.23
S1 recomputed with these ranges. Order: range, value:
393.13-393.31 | 1.9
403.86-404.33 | 3.51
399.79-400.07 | 3.38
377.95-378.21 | 2.75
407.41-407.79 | 3.24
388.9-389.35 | 2.39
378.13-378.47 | 2.95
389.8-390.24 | 2.63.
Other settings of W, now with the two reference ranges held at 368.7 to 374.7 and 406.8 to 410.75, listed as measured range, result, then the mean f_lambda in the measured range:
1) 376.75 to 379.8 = 0.181 nm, 2.44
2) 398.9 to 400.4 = -0.170 nm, 3.32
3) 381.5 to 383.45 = 0.242 nm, 2.34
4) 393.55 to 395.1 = 0.125 nm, 2.65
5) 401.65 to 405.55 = -0.490 nm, 3.44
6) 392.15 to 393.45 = 0.222 nm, 2.37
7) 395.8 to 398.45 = 0.469 nm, 2.42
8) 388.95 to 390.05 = 0.039 nm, 2.7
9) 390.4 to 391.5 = -0.092 nm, 3.06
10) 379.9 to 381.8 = 0.074 nm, 2.54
